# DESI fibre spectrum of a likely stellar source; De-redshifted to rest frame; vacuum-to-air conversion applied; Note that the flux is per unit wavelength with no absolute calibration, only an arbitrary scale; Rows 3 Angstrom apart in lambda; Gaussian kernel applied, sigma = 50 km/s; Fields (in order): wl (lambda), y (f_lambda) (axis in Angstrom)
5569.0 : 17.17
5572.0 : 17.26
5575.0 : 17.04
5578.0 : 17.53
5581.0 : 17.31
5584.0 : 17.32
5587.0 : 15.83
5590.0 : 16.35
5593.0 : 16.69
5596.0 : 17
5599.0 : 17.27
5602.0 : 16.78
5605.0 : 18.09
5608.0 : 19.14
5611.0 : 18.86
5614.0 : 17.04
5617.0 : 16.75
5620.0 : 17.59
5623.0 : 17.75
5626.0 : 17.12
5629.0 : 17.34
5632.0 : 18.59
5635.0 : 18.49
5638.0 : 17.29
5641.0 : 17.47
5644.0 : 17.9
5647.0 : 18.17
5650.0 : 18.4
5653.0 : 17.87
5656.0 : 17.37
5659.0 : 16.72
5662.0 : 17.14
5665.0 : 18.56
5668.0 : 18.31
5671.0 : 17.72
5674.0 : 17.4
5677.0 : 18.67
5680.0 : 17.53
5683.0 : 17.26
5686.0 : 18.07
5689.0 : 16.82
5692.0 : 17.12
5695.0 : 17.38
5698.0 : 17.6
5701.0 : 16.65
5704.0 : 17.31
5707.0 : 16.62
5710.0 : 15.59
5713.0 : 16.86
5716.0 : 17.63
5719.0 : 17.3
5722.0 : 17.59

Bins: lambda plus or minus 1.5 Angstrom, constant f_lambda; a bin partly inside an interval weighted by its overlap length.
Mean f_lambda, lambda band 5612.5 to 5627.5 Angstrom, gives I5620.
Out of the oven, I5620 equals 17.2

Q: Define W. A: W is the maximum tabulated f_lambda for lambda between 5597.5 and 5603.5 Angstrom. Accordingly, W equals 17.27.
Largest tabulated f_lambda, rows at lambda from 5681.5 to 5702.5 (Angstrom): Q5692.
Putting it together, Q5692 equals 18.07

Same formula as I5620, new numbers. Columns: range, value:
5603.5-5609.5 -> 18.6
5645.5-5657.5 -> 18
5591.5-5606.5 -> 17.2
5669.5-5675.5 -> 17.6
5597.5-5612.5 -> 18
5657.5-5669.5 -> 17.7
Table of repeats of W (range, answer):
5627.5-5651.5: 18.59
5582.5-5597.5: 17.32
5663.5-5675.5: 18.56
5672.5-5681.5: 18.67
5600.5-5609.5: 19.14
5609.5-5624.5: 18.86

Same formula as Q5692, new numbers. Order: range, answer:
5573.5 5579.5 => 17.53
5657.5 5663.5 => 17.14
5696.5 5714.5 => 17.6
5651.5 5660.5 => 17.87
